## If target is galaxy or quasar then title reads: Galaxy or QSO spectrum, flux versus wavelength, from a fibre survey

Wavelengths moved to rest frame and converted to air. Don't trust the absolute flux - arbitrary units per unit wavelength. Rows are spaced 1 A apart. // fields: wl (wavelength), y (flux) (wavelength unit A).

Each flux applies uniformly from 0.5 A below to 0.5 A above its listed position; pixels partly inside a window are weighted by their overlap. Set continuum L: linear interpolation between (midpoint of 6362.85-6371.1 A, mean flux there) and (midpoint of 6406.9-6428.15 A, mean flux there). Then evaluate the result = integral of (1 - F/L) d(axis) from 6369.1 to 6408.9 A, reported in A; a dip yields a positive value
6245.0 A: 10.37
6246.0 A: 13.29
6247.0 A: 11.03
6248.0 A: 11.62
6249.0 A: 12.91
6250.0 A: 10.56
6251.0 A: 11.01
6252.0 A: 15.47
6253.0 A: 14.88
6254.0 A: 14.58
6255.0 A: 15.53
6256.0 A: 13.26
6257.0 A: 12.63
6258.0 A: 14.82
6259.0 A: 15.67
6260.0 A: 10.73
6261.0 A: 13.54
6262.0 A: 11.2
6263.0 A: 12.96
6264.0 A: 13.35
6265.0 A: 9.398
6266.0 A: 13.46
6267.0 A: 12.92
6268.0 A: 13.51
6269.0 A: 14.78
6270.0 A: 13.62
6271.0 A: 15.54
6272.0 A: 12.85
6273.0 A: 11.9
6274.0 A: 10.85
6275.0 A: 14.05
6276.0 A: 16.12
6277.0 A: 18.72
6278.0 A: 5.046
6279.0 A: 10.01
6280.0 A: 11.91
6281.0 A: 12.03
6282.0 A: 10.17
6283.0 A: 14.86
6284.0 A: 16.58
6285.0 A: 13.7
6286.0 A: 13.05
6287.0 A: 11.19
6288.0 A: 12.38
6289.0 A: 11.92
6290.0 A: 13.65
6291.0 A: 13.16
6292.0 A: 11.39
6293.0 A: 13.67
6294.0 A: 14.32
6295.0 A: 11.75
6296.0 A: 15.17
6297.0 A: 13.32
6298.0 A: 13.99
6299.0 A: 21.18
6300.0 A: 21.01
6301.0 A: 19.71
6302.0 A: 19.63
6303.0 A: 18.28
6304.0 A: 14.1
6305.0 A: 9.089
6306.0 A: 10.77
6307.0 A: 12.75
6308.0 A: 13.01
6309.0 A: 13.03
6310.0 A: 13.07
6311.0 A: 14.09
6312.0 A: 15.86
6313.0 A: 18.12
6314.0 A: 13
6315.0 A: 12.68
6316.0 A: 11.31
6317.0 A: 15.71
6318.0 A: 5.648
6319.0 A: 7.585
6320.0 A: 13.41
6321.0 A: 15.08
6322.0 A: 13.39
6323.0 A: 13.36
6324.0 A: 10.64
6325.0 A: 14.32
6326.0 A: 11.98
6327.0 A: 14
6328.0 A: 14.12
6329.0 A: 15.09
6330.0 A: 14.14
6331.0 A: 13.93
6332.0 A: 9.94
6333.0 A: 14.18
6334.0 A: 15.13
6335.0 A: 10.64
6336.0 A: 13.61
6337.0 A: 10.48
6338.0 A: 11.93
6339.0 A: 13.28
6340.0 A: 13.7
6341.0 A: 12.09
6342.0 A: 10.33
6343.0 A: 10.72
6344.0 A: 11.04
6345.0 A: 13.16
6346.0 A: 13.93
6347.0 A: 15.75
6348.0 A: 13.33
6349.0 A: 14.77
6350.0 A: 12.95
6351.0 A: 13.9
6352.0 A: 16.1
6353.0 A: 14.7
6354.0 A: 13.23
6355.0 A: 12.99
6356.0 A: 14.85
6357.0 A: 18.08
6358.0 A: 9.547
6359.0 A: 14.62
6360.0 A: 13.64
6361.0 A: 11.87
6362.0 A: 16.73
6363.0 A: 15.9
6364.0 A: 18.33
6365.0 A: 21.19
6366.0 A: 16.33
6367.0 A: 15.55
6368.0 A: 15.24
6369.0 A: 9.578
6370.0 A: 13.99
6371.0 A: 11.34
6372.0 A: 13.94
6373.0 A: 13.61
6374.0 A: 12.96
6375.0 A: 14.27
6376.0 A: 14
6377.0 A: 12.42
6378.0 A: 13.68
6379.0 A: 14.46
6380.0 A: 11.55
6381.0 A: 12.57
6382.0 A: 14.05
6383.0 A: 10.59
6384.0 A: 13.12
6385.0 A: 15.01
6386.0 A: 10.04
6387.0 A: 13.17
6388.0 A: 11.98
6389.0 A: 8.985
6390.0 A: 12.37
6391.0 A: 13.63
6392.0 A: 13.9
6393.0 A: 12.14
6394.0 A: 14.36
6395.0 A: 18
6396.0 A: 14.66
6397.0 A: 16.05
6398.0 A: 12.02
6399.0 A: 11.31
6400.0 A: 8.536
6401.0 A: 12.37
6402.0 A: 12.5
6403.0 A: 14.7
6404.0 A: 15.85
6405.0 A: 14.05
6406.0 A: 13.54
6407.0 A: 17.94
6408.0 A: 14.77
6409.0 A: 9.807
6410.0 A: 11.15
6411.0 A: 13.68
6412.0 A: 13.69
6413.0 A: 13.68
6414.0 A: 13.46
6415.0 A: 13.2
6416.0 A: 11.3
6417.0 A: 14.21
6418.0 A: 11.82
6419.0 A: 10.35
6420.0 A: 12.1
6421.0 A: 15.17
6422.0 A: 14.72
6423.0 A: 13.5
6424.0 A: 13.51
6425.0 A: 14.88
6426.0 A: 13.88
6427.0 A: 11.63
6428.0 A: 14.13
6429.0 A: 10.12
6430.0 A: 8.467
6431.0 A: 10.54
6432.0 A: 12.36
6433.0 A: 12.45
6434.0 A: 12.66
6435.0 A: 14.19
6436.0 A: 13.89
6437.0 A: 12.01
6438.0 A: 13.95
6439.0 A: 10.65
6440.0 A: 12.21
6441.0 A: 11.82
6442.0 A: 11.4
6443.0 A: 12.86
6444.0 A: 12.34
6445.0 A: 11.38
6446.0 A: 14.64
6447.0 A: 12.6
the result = 3.3 A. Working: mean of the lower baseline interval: 15.4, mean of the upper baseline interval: 13.2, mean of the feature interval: 13.2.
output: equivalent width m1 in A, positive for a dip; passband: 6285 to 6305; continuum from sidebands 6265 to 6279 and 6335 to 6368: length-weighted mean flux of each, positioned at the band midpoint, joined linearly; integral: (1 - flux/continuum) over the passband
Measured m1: -2.0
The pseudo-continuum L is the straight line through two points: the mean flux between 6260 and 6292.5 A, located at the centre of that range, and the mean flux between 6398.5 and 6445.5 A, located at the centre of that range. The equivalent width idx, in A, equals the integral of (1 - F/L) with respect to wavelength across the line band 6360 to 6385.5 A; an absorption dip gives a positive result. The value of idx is -2.7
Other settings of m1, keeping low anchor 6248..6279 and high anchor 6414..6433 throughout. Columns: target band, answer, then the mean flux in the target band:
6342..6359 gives -1.1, 13.6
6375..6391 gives 0.1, 12.6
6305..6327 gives 0.3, 12.7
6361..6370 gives -2.1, 15.8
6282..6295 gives -0.1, 13.1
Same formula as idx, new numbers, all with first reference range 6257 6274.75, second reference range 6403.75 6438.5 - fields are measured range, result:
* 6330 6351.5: 0.31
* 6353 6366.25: -2.15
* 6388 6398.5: -0.41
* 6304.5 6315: -0.19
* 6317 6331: 0.36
